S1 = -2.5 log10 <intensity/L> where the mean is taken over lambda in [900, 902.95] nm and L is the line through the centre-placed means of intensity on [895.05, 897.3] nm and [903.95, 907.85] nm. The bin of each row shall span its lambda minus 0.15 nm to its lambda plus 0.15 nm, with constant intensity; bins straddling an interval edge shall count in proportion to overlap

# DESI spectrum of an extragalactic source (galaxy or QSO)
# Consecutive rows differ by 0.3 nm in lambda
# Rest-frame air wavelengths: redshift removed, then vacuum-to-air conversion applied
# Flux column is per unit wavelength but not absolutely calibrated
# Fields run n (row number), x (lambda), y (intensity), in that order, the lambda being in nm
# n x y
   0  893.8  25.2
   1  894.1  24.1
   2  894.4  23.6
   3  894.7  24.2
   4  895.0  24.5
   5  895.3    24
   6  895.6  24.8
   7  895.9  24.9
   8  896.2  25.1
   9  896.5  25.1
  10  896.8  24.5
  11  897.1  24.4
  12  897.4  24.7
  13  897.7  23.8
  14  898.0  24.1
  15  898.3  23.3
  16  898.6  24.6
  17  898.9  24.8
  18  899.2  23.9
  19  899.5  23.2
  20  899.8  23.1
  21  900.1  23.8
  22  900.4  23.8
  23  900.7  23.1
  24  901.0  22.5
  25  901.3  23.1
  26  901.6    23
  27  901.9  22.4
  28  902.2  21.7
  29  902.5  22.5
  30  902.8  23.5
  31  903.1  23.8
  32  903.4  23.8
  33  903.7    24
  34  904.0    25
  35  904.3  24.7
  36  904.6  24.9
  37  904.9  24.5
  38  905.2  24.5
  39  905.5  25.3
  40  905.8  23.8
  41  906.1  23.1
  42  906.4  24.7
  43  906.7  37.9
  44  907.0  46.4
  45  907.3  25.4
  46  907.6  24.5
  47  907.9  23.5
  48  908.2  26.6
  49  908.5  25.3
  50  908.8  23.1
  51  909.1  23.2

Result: 0.14 mag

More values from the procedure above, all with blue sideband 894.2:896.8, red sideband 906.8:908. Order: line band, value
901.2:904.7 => 0.20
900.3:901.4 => 0.18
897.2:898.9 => 0.07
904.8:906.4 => 0.22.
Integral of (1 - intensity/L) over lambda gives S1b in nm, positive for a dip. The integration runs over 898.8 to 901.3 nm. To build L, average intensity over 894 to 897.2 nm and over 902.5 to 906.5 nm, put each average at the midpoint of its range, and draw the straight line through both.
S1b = 0.089 nm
